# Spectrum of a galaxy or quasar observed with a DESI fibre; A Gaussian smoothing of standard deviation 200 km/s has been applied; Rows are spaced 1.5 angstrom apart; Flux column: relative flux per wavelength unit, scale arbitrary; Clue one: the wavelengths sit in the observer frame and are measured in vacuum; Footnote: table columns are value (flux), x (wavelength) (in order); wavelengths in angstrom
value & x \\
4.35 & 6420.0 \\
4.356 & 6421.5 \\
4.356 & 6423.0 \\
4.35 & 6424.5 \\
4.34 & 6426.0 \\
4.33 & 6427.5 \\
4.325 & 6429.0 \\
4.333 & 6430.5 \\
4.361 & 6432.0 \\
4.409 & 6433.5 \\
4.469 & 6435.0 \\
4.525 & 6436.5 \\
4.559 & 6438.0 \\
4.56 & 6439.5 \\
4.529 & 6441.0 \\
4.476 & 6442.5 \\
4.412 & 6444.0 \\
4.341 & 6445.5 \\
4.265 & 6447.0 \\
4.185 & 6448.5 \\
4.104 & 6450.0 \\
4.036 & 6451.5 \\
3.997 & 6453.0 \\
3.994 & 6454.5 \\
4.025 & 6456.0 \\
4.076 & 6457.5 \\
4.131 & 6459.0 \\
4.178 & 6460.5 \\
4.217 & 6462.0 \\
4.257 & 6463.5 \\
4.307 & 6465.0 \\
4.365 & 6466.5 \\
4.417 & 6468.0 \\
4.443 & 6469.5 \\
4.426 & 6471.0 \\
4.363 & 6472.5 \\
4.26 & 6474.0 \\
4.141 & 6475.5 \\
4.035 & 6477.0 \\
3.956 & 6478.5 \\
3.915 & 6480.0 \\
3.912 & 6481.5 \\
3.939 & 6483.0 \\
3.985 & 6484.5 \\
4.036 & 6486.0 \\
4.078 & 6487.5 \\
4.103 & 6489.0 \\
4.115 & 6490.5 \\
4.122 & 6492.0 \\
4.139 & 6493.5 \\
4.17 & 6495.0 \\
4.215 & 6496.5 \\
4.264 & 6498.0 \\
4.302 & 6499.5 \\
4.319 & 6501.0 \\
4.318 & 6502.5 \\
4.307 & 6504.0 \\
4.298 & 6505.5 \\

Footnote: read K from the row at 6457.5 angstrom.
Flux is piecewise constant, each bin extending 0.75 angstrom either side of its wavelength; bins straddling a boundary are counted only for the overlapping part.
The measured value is 4.076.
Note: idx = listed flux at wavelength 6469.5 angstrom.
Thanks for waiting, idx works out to 4.443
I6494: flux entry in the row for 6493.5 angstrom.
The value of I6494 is 4.139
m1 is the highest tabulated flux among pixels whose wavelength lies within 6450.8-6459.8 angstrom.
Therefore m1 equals 4.131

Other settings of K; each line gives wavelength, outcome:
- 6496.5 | 4.215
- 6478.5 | 3.956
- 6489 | 4.103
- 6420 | 4.35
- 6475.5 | 4.141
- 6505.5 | 4.298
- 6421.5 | 4.356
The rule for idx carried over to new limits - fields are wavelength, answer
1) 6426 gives 4.34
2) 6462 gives 4.217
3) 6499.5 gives 4.302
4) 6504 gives 4.307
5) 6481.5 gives 3.912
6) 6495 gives 4.17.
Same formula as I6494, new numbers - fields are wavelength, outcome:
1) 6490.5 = 4.115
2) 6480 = 3.915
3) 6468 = 4.417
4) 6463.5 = 4.257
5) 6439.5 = 4.56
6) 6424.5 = 4.35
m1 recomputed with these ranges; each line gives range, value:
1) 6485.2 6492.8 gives 4.122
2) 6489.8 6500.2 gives 4.302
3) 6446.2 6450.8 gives 4.265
